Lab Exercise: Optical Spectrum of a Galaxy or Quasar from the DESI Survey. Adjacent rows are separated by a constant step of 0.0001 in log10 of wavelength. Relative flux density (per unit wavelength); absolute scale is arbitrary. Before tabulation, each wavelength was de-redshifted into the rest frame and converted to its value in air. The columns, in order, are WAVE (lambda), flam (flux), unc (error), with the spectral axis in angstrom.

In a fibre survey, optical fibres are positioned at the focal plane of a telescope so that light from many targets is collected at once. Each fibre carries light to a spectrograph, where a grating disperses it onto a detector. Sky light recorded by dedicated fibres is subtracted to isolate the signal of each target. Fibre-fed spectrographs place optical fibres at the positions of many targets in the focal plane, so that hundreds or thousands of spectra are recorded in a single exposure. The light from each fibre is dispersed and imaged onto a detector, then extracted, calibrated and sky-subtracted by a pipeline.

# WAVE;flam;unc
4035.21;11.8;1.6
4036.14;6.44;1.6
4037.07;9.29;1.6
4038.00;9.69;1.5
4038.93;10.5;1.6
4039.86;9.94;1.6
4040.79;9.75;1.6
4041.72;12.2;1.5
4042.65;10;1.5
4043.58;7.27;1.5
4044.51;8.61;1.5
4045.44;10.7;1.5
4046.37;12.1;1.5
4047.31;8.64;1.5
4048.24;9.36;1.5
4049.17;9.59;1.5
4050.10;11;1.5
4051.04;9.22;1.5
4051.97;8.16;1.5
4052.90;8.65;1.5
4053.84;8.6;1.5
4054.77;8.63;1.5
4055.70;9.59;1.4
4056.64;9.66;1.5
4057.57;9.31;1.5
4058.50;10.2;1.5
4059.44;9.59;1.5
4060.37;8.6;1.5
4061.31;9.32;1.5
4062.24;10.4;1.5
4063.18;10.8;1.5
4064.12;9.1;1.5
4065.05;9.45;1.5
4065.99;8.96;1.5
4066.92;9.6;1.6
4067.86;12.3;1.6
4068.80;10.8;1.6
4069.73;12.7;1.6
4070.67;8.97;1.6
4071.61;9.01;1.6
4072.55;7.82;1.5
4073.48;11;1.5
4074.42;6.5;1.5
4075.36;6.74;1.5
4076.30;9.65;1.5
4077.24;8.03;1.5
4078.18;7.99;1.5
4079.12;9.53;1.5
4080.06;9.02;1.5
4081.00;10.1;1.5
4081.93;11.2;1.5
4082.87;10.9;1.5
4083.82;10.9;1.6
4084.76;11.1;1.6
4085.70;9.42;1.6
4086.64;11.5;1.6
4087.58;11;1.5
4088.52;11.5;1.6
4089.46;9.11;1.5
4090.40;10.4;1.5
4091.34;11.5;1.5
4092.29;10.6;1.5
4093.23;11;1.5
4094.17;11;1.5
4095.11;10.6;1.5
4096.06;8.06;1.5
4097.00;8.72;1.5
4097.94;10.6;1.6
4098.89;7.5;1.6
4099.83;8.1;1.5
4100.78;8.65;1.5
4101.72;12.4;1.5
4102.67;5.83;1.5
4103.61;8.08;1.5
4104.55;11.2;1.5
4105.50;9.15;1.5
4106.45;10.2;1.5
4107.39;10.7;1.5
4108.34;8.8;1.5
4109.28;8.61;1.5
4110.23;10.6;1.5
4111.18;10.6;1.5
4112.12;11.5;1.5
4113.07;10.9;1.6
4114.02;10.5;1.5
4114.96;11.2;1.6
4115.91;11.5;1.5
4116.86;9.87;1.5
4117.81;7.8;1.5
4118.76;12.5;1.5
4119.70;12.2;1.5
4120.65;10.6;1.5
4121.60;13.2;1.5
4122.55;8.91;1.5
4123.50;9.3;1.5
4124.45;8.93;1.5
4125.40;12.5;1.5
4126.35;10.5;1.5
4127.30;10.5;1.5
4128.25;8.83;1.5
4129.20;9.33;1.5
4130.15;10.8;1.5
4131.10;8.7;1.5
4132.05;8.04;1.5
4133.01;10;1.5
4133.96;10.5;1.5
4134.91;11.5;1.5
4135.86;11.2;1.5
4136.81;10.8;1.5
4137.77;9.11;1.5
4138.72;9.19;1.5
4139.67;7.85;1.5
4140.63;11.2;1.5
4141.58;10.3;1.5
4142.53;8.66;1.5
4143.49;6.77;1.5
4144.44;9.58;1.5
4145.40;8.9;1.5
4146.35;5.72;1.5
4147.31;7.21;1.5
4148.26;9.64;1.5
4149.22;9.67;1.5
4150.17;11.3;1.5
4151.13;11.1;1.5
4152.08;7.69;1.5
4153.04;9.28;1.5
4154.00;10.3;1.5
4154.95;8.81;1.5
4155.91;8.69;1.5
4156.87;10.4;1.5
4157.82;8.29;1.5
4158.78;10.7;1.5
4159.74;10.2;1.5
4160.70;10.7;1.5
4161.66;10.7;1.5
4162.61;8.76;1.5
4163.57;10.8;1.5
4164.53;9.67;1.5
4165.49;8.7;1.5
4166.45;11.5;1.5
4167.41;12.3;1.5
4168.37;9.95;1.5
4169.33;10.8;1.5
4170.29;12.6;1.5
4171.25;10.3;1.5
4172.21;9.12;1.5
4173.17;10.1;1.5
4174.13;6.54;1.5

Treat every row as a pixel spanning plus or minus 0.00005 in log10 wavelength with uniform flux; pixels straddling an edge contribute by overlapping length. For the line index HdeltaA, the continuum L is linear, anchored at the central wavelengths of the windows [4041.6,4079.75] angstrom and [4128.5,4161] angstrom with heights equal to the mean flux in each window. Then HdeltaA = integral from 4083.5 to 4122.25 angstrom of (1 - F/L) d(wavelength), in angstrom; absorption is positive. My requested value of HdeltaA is -3.1 angstrom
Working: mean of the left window 9.44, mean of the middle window 10.2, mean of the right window 9.46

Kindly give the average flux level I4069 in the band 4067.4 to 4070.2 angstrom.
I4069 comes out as 11.9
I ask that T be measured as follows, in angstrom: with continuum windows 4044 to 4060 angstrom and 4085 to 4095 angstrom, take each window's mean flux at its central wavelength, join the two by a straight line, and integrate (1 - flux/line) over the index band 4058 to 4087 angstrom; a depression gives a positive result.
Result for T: 1.26 angstrom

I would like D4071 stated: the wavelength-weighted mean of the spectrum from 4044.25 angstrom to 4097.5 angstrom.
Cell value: 9.77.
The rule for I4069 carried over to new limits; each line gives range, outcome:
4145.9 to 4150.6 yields 8.7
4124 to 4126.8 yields 10.7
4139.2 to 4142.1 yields 9.77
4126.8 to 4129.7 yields 9.58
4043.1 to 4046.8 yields 9.66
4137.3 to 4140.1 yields 8.75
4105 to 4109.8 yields 9.5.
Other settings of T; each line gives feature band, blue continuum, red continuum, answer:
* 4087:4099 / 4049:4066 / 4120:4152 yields -0.84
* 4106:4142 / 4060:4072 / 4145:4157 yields -3.28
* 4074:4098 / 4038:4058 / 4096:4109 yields -1.47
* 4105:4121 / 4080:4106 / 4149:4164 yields -0.79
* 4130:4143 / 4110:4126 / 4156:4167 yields 0.75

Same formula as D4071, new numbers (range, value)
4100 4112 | 9.59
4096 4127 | 10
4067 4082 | 9.42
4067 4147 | 9.86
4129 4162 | 9.5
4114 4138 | 10.3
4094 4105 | 9.18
